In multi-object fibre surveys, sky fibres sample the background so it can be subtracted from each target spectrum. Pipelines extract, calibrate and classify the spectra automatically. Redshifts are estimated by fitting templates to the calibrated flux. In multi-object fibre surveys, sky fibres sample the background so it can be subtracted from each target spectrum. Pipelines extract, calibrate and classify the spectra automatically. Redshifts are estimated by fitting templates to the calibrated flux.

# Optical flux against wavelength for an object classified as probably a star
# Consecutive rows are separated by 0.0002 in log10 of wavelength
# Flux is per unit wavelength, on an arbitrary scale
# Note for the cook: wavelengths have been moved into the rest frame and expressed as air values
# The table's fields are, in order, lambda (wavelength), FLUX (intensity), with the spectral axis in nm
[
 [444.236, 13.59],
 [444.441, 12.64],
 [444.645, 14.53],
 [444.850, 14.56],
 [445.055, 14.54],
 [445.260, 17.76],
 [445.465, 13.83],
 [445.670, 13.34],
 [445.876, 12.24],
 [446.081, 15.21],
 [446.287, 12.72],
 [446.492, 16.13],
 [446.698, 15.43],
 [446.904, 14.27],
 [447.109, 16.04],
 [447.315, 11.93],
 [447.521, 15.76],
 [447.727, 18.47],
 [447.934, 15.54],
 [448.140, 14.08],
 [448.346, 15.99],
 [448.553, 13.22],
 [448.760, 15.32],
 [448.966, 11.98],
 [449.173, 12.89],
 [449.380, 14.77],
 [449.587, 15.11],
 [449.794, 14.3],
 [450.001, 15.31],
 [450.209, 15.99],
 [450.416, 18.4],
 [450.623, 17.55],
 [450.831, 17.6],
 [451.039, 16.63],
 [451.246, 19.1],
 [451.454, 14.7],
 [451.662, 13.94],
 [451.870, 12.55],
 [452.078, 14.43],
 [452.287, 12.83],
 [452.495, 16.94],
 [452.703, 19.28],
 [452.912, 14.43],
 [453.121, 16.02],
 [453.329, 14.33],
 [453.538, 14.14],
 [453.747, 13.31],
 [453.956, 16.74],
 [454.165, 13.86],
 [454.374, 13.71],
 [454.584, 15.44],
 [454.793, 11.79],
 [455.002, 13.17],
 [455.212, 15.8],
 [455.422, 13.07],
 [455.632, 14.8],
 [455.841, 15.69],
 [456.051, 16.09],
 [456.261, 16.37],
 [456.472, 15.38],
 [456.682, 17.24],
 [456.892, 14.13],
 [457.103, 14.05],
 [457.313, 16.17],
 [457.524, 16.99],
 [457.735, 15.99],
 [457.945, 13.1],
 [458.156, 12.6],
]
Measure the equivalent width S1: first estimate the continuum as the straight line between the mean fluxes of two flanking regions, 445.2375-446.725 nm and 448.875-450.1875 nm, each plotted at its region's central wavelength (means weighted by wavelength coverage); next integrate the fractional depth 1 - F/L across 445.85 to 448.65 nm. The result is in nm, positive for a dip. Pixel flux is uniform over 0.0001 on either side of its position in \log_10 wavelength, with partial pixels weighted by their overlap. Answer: -0.109 nm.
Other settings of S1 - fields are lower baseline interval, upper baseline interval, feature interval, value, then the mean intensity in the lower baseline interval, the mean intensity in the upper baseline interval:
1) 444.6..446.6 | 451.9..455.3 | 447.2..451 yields -0.18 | 14.5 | 14.7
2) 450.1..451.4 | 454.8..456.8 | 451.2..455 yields 0.37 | 17.4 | 15.1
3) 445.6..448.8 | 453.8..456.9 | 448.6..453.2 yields -0.19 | 14.7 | 14.9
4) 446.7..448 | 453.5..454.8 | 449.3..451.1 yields -0.16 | 15.3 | 14.3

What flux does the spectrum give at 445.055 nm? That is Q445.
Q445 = 14.54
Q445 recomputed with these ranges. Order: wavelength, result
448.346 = 15.99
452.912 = 14.43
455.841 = 15.69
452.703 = 19.28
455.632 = 14.8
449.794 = 14.3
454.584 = 15.44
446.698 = 15.43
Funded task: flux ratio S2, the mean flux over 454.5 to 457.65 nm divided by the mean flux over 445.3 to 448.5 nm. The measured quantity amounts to 1.02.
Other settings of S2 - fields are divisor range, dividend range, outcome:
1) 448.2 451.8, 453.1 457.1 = 0.96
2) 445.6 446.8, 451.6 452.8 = 1.06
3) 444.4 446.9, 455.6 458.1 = 1.07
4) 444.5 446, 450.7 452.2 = 1.08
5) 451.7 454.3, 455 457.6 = 1.03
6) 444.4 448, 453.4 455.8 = 0.96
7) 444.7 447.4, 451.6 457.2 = 1.02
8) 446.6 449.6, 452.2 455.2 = 1.00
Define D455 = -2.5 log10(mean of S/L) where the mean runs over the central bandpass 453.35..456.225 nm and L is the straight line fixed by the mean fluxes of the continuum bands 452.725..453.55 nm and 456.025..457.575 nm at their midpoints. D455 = 0.07 mag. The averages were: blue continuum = 15.2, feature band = 14.5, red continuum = 15.7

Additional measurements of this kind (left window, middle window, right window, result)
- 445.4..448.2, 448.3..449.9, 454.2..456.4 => 0.038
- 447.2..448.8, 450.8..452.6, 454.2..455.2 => -0.073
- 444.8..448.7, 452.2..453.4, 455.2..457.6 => -0.036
